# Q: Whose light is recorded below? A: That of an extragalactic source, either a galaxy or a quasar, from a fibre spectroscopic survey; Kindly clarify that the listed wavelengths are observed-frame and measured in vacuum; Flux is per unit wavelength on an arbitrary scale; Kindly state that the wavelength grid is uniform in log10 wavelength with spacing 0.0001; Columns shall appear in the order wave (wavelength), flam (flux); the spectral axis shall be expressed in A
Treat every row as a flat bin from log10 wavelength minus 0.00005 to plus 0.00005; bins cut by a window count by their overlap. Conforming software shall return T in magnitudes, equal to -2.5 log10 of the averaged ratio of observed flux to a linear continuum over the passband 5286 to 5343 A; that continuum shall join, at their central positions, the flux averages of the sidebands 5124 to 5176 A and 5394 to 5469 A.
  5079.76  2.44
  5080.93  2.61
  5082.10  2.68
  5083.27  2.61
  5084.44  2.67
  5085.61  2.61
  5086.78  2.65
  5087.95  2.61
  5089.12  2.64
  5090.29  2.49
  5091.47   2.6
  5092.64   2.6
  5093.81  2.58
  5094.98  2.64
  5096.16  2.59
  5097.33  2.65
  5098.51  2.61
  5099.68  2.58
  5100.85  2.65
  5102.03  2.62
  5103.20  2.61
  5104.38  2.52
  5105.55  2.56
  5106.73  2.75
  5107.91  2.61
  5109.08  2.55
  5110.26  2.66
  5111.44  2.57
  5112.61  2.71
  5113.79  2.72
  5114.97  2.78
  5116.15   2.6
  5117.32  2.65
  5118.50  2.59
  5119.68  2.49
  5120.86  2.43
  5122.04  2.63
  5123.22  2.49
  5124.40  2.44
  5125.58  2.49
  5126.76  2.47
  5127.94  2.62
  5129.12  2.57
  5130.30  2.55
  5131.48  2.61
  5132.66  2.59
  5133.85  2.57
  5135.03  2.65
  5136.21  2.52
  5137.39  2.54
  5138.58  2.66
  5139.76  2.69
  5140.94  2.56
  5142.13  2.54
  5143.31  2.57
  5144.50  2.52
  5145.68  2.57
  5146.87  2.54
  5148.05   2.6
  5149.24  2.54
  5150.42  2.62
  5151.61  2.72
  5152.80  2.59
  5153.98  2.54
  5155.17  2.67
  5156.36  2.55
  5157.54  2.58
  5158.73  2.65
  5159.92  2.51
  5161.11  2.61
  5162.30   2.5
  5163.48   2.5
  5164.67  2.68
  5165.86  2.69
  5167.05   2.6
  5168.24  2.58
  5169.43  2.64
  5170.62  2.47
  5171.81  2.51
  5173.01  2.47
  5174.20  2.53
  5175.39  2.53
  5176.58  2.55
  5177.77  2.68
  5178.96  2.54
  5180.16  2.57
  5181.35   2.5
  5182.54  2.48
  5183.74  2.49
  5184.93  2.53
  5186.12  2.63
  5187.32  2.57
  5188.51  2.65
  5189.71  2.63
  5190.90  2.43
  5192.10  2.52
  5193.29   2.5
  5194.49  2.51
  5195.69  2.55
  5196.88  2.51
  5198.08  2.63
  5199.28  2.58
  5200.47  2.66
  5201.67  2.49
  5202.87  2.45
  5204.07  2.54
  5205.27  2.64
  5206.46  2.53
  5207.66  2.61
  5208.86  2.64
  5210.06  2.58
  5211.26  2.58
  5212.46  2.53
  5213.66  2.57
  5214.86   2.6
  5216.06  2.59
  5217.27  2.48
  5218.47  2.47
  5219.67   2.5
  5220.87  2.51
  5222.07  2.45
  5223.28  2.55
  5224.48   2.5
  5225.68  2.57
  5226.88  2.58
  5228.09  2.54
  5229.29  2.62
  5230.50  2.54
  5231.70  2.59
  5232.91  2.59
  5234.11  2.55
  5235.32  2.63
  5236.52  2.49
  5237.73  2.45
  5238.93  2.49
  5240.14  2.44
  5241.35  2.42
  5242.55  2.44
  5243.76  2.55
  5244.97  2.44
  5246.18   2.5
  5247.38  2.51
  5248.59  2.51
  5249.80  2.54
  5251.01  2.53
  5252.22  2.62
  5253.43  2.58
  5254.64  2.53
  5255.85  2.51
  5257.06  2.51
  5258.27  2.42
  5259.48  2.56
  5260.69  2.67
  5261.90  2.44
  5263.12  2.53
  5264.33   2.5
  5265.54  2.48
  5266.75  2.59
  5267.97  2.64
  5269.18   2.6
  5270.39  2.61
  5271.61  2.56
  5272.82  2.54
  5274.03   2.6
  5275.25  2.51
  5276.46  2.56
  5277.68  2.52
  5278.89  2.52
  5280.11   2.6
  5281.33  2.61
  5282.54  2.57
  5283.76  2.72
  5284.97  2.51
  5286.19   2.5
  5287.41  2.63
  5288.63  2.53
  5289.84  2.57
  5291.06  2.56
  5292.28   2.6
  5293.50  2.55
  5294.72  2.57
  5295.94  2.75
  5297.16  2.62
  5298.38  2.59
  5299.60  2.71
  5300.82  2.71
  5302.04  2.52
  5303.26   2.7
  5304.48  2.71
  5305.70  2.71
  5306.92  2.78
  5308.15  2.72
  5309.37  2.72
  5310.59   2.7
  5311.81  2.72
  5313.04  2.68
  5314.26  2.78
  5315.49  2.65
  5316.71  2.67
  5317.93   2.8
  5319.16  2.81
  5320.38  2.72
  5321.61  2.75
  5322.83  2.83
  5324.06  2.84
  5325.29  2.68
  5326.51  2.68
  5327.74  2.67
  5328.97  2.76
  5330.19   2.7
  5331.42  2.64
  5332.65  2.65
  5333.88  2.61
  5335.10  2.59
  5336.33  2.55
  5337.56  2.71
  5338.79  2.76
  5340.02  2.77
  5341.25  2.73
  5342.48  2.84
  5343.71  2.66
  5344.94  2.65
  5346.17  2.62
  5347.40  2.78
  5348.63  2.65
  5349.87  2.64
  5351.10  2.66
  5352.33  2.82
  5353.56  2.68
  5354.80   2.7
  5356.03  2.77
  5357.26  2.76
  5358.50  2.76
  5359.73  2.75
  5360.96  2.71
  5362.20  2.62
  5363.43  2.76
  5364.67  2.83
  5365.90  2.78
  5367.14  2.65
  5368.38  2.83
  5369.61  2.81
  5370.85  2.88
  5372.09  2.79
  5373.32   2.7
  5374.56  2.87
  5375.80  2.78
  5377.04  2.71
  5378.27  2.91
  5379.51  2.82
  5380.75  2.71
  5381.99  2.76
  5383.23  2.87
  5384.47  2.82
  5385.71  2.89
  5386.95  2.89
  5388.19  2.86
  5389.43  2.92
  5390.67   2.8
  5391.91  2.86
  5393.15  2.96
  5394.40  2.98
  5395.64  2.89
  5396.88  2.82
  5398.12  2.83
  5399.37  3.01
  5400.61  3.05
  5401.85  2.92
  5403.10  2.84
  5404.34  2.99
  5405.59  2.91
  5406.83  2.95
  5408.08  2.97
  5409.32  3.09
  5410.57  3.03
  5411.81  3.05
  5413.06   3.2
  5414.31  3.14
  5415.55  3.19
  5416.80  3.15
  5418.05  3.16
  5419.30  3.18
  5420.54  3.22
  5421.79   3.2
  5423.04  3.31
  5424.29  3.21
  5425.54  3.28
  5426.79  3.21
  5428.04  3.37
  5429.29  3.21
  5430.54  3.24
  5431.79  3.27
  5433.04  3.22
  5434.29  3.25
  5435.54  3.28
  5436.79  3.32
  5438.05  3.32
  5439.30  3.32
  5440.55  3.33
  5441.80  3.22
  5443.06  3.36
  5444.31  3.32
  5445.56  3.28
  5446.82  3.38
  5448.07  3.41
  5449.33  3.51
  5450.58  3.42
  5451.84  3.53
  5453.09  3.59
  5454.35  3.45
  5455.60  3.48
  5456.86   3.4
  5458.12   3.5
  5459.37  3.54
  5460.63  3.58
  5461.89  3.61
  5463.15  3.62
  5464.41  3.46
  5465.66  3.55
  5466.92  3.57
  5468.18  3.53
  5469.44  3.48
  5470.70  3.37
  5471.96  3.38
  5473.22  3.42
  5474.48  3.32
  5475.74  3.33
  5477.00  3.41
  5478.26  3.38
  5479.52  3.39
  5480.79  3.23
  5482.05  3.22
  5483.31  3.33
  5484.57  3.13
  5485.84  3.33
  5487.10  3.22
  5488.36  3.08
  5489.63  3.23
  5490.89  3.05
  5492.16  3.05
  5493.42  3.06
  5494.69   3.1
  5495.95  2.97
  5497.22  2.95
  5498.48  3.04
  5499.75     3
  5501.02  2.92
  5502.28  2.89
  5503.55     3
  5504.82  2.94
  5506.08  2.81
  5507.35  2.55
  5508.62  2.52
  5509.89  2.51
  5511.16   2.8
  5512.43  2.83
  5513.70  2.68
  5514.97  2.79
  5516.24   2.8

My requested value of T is 0.11 mag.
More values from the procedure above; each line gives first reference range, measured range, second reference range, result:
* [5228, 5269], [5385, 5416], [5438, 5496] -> 0.05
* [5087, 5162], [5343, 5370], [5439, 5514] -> 0.11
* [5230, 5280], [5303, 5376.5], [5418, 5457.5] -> 0.07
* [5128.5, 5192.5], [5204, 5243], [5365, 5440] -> 0.06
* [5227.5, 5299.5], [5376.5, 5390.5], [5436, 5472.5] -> 0.10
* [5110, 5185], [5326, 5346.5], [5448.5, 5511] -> 0.10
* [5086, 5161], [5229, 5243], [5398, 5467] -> 0.13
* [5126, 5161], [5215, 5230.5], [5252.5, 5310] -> 0.02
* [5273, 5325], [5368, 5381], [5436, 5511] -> 0.04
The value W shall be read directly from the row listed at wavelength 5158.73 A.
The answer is 2.65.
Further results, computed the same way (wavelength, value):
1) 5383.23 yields 2.87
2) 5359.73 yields 2.75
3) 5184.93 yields 2.53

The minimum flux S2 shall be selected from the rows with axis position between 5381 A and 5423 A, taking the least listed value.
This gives 2.76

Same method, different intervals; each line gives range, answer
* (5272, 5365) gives 2.5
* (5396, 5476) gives 2.82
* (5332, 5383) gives 2.55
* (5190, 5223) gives 2.43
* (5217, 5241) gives 2.44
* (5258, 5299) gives 2.42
